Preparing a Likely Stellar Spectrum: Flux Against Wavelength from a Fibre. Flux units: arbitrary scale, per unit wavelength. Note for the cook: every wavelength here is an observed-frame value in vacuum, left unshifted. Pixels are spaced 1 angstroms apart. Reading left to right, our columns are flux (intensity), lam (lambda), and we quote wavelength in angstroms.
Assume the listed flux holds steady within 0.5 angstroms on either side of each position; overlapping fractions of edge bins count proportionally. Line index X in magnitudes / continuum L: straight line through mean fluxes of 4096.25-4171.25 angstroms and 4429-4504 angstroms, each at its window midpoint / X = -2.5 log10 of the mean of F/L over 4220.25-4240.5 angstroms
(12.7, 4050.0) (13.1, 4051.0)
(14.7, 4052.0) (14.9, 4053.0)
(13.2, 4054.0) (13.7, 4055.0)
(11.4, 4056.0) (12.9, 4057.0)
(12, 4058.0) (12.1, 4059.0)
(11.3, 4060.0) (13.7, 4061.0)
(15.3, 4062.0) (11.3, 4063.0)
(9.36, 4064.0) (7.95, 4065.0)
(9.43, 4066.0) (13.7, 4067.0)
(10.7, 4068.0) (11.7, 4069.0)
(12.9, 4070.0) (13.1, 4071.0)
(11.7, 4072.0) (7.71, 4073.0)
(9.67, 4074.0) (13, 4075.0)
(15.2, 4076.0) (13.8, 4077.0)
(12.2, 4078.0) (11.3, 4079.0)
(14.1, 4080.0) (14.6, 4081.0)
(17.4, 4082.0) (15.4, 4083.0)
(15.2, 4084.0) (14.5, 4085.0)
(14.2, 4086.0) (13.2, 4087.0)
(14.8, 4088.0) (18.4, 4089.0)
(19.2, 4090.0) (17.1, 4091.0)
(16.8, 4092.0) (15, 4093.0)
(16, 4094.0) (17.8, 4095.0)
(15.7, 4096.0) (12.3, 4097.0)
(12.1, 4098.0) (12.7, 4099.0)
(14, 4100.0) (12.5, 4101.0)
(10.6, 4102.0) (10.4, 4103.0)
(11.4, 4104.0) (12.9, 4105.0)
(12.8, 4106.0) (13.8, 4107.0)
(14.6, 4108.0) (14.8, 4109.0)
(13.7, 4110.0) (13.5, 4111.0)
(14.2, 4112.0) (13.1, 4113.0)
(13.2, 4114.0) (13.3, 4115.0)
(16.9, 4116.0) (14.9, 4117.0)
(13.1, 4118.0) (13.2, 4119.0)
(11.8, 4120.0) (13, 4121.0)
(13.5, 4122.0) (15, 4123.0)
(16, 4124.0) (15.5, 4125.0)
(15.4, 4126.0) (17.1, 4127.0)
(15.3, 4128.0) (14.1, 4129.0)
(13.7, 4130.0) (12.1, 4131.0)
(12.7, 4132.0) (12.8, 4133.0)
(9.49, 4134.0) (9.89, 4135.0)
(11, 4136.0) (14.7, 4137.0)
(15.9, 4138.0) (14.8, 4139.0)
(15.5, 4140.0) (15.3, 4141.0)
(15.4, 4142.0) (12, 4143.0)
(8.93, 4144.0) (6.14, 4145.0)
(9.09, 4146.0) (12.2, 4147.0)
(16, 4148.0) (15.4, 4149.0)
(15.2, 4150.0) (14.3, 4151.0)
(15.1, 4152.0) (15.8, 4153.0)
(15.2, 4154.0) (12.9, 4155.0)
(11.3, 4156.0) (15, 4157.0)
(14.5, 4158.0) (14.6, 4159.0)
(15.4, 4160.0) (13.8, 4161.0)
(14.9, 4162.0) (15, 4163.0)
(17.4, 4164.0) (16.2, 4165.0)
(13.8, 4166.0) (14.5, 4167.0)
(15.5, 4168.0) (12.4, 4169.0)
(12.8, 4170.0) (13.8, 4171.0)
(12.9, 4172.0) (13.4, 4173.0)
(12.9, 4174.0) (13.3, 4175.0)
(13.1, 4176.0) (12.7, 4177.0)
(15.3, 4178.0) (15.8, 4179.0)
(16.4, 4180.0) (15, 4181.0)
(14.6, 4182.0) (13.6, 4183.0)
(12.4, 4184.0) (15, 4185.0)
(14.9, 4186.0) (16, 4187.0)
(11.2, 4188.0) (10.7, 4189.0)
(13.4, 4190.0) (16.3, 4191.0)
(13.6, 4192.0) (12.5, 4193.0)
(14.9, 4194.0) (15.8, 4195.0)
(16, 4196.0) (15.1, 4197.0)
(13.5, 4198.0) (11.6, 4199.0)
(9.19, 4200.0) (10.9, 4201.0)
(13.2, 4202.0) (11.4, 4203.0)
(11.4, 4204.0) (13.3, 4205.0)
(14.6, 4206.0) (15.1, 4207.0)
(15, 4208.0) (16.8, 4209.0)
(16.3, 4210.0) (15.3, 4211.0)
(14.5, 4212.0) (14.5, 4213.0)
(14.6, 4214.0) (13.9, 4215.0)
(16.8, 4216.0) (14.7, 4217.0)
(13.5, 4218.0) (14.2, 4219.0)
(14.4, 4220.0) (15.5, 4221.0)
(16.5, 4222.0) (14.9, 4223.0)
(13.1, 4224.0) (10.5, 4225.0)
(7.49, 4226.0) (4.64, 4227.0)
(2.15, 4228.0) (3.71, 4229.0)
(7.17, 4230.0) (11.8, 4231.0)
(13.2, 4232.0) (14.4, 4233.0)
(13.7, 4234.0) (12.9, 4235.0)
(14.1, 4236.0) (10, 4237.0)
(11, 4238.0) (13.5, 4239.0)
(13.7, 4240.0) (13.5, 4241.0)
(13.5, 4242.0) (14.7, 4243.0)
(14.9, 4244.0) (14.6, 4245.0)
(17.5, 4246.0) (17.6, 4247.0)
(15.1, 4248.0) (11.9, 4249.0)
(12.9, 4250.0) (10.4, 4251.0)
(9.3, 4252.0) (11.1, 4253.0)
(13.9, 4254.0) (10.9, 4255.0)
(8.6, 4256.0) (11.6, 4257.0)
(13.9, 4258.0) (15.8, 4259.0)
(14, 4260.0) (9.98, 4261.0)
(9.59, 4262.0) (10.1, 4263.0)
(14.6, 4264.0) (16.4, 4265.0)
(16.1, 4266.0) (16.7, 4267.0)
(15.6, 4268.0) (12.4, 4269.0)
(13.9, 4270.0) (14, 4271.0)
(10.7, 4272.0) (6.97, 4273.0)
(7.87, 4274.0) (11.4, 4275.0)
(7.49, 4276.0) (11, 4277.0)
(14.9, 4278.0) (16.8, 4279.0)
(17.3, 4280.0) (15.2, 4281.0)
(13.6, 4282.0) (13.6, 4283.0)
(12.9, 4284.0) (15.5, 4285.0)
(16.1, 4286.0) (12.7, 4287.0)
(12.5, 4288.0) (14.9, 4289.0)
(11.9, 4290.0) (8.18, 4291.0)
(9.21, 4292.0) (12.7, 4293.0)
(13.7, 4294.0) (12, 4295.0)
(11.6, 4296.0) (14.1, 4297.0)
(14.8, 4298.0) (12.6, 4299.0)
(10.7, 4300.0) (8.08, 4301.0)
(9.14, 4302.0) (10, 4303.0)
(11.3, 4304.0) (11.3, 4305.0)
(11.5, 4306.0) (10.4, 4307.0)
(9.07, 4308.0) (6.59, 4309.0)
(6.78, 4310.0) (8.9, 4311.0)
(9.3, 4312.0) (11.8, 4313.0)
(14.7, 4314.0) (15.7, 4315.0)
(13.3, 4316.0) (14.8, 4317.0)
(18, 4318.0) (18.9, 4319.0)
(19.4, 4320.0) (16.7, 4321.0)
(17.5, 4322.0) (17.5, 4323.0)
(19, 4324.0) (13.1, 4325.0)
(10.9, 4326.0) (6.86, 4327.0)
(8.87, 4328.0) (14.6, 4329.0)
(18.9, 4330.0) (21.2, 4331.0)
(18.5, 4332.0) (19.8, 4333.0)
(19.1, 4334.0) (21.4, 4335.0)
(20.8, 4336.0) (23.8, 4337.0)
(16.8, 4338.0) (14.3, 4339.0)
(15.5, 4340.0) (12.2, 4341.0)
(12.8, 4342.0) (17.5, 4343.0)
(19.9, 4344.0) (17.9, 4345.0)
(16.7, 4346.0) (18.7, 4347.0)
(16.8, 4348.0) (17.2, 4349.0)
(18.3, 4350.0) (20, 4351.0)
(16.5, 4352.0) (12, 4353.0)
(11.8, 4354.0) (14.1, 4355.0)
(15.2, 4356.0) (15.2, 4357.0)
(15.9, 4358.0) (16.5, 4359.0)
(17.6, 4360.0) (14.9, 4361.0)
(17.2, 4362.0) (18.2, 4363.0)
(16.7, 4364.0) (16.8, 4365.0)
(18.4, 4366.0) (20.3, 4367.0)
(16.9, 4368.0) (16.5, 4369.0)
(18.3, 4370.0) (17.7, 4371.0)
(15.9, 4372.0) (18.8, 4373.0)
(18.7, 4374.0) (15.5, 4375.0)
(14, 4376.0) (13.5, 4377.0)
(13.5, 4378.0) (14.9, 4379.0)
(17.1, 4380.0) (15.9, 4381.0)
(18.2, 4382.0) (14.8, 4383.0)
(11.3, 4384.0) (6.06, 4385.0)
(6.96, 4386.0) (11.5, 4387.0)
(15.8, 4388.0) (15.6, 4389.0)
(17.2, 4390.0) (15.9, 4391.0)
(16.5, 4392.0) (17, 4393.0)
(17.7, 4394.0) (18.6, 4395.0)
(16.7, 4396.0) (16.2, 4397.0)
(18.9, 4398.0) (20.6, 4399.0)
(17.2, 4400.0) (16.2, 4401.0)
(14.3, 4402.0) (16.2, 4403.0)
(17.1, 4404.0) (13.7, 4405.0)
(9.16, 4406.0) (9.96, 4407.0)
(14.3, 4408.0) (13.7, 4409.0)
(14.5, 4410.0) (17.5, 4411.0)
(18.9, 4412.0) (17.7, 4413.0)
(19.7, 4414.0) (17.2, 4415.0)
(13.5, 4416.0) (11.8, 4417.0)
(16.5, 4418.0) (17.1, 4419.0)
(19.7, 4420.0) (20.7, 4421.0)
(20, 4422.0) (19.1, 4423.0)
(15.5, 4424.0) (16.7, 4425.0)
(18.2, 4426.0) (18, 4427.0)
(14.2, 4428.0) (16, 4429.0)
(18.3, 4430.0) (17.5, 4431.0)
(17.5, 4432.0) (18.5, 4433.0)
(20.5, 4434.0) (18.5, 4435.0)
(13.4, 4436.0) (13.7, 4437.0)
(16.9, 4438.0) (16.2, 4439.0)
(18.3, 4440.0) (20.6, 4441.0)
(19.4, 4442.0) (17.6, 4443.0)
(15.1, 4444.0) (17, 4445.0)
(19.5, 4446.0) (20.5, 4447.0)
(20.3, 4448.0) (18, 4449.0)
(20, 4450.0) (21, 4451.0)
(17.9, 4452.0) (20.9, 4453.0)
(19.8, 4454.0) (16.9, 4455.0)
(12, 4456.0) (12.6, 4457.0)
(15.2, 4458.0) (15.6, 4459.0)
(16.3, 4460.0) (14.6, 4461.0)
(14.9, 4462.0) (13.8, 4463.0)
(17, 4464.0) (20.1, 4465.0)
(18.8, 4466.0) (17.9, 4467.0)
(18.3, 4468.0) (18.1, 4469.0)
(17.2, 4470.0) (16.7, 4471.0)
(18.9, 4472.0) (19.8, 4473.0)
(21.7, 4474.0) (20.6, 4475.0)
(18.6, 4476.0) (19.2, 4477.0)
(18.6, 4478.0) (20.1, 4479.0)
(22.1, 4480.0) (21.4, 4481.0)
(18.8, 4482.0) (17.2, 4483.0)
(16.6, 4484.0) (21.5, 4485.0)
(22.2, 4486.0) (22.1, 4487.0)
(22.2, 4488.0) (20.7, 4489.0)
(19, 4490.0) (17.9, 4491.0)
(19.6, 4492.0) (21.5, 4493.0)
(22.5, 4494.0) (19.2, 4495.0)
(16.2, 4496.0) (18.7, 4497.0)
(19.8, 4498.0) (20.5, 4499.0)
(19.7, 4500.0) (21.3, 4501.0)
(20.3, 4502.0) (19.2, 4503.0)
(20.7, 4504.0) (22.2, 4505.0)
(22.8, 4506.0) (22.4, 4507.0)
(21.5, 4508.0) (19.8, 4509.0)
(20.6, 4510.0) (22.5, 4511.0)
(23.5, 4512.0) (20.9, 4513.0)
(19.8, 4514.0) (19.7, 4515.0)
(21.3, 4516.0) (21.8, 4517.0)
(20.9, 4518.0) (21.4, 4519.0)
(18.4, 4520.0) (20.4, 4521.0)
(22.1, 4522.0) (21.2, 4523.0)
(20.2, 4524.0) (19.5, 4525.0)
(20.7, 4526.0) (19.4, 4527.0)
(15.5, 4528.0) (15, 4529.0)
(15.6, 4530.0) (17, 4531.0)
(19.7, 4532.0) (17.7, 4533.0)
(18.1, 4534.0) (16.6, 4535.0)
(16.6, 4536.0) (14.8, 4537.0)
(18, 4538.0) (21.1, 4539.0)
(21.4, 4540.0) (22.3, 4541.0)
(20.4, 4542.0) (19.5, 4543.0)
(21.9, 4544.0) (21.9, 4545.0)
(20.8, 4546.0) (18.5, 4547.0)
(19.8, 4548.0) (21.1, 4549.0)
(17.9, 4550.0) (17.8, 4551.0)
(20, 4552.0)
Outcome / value 0.32 mag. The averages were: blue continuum 13.6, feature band 11.2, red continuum 18.5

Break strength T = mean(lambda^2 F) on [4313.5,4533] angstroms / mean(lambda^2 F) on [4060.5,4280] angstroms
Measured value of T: 1.5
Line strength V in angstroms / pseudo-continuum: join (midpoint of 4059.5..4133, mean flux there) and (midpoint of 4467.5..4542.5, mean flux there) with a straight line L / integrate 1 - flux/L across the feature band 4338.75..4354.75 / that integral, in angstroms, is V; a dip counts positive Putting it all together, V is 1.1 angstroms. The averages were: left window 13.6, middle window 16.1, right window 19.8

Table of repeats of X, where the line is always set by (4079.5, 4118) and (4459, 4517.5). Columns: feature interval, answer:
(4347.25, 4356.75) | 0.13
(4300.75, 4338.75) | 0.21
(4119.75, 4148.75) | 0.12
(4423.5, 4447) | 0.10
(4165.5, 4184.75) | 0.11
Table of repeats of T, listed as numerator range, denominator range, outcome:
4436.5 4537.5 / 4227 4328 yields 1.67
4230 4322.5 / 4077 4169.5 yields 0.98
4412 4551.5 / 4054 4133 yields 1.67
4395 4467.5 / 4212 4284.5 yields 1.45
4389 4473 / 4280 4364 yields 1.23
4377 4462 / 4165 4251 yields 1.35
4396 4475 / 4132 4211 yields 1.41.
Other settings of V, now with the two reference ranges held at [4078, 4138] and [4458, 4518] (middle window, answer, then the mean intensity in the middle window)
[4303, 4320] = 4.8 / 12.2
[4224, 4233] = 4.3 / 8.27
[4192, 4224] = 2.7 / 14.2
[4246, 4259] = 2.8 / 12.6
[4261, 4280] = 4.4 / 12.6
